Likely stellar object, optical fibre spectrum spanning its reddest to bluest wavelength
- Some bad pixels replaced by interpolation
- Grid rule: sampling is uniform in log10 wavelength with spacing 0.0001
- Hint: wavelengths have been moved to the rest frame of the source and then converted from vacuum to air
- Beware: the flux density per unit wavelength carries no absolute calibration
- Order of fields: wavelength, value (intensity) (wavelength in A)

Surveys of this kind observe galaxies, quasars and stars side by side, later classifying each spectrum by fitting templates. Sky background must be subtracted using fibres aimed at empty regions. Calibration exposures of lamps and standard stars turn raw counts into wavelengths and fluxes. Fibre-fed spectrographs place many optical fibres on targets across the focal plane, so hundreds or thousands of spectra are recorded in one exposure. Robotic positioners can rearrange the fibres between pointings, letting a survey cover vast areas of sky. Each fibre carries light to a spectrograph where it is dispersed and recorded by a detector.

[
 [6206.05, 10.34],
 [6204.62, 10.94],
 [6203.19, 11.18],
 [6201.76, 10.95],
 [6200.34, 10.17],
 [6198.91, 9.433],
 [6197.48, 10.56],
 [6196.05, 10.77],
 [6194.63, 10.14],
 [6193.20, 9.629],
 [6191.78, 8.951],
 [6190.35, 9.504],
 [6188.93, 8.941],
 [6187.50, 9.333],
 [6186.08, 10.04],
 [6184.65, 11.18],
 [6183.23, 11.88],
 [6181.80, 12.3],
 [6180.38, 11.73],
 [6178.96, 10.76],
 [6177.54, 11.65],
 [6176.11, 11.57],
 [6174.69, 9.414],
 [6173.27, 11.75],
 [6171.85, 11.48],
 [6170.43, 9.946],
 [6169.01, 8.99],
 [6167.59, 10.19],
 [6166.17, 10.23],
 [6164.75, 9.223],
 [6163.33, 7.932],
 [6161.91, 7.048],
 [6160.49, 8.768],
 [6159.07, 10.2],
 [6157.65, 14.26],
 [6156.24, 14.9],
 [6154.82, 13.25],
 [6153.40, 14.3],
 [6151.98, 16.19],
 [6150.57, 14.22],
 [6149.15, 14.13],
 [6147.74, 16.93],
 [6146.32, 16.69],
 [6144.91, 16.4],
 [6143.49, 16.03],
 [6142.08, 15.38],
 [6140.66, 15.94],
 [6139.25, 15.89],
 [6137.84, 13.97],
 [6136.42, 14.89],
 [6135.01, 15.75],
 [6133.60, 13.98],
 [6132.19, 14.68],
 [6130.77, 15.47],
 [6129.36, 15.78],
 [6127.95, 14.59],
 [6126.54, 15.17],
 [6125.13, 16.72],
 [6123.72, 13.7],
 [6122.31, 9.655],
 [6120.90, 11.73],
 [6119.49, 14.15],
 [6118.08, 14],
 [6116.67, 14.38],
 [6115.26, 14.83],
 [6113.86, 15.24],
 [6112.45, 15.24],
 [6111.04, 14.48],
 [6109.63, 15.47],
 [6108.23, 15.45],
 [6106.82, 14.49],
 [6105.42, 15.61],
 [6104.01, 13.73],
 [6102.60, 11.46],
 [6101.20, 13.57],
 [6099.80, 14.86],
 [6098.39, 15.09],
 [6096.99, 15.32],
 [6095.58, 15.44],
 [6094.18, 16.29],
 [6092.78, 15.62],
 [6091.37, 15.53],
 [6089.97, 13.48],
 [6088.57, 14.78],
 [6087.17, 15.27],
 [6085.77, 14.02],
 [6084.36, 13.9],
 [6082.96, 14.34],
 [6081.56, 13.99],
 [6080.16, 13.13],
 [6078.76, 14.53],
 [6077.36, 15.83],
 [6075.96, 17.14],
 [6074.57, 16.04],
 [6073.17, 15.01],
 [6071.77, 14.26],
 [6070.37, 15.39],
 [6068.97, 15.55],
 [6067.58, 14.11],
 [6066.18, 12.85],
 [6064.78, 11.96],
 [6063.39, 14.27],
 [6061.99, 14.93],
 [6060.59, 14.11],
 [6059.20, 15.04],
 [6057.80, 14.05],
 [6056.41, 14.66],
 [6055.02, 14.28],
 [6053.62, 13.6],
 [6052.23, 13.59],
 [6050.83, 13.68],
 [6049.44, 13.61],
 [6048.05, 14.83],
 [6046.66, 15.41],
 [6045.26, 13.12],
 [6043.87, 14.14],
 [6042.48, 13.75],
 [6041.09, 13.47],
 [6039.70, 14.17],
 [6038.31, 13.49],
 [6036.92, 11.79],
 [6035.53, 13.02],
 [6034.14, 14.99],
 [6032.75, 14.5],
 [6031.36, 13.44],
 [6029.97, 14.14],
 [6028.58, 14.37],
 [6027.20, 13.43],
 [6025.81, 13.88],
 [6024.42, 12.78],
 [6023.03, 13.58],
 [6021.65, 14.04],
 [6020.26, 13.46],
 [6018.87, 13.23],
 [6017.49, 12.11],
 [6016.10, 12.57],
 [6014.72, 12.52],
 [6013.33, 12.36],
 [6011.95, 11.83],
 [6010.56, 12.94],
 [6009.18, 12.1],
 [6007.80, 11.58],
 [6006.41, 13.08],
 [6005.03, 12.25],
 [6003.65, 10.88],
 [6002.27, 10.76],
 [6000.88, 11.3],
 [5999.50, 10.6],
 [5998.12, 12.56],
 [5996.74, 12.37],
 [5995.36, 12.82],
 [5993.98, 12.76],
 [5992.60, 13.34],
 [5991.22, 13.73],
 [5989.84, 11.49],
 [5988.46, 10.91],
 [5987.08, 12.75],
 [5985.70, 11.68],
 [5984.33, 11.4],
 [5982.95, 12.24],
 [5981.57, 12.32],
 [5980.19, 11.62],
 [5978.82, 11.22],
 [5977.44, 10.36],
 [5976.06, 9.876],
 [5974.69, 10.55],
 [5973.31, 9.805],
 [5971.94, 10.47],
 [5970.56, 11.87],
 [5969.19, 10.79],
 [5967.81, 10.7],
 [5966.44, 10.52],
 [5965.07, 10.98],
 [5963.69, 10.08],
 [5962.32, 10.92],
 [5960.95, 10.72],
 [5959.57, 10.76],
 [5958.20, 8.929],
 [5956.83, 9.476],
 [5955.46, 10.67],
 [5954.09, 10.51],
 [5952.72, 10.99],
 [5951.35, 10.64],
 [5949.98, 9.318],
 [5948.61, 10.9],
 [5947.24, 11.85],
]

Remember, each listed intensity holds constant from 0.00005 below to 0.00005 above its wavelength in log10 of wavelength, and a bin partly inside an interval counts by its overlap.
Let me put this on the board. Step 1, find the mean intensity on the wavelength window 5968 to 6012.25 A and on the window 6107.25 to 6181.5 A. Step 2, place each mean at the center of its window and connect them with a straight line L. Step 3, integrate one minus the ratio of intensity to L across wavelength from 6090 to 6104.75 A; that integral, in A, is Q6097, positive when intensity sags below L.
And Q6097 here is -2.1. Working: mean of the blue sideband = 11.7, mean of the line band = 14.6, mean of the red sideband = 13.4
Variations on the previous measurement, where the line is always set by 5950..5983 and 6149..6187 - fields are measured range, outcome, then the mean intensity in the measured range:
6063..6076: -4.18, 14.6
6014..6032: -4.16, 13.3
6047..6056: -2.53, 14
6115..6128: -3.08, 13.8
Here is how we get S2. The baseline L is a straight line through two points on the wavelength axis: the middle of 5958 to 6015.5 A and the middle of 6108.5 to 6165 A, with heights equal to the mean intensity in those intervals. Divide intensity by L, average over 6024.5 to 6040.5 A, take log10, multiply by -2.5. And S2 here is -0.12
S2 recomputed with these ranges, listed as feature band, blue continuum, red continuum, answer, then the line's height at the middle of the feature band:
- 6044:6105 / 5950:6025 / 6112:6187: -0.17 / 12.4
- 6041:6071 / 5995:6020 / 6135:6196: -0.17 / 12.1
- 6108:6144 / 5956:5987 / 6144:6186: -0.24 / 11.7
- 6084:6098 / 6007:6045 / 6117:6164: -0.10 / 13.7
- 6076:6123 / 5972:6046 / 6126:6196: -0.16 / 12.5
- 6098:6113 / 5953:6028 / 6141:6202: -0.24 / 11.6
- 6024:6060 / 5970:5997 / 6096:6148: -0.08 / 13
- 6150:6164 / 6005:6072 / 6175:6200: -0.09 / 11.1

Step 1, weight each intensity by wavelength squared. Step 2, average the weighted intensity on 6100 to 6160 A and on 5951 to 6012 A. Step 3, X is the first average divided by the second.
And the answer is 1.3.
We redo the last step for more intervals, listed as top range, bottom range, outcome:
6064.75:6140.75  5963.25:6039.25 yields 1.24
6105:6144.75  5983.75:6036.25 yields 1.21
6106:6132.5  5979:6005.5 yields 1.26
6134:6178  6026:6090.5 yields 0.93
